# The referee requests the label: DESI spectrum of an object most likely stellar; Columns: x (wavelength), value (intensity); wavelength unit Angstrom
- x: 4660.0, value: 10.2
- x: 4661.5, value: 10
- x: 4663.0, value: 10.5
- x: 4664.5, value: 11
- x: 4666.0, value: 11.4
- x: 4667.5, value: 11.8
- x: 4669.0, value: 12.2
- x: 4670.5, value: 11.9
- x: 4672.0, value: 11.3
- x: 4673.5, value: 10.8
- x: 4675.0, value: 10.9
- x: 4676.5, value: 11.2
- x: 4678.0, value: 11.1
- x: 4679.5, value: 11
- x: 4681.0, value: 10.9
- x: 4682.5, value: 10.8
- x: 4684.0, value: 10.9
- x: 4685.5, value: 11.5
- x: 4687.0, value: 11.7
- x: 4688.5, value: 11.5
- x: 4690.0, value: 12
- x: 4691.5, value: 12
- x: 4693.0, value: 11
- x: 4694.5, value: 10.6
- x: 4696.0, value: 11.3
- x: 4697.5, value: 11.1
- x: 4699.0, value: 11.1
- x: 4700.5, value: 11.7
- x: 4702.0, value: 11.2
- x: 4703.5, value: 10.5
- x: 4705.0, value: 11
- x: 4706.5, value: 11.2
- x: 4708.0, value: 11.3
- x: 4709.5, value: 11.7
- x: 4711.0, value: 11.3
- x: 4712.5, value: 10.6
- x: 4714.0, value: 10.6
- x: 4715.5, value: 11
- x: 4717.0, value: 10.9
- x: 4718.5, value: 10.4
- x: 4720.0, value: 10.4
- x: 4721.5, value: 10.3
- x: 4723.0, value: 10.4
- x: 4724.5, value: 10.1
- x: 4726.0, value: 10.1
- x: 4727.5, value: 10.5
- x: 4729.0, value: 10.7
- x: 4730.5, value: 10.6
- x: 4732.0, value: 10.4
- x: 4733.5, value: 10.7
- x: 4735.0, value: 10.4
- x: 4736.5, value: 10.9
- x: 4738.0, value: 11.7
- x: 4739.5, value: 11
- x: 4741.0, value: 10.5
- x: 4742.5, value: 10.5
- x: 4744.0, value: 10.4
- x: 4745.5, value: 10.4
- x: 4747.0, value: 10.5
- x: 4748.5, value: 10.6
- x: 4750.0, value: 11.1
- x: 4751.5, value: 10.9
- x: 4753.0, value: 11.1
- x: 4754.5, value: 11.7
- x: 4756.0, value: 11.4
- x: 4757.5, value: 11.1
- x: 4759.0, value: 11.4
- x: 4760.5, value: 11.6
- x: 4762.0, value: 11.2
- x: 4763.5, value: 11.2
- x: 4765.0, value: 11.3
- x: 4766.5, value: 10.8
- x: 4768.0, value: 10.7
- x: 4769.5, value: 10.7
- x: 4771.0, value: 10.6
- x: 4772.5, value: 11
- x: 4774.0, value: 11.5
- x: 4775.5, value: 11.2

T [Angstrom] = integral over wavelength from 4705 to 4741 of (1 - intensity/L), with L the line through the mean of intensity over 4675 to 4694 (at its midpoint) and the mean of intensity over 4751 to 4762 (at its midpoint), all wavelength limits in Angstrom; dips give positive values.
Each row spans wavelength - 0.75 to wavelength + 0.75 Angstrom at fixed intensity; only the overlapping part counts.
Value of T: 1.7 Angstrom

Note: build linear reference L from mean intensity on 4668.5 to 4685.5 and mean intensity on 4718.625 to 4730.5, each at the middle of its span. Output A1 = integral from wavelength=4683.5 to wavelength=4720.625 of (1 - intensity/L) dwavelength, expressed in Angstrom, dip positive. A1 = -1.3 Angstrom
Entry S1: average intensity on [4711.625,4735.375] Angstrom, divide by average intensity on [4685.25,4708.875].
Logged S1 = 0.93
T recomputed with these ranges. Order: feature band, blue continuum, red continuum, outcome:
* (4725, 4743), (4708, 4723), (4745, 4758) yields 0.4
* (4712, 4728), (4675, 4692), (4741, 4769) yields 0.9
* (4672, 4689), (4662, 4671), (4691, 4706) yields 0.3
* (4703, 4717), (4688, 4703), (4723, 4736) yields -0.1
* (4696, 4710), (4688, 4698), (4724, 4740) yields 0.0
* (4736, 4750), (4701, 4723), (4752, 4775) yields 0.4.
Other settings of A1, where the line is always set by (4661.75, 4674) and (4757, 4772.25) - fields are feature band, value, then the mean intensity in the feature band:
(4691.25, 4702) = 0.0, 11.2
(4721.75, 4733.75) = 0.8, 10.4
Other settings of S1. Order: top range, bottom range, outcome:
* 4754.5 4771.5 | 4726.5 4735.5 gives 1.06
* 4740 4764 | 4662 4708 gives 0.98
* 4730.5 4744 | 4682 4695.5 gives 0.95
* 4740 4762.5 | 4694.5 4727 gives 1.01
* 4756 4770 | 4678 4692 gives 0.98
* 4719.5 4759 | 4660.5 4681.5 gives 0.96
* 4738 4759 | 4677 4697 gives 0.97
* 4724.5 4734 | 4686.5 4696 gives 0.91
